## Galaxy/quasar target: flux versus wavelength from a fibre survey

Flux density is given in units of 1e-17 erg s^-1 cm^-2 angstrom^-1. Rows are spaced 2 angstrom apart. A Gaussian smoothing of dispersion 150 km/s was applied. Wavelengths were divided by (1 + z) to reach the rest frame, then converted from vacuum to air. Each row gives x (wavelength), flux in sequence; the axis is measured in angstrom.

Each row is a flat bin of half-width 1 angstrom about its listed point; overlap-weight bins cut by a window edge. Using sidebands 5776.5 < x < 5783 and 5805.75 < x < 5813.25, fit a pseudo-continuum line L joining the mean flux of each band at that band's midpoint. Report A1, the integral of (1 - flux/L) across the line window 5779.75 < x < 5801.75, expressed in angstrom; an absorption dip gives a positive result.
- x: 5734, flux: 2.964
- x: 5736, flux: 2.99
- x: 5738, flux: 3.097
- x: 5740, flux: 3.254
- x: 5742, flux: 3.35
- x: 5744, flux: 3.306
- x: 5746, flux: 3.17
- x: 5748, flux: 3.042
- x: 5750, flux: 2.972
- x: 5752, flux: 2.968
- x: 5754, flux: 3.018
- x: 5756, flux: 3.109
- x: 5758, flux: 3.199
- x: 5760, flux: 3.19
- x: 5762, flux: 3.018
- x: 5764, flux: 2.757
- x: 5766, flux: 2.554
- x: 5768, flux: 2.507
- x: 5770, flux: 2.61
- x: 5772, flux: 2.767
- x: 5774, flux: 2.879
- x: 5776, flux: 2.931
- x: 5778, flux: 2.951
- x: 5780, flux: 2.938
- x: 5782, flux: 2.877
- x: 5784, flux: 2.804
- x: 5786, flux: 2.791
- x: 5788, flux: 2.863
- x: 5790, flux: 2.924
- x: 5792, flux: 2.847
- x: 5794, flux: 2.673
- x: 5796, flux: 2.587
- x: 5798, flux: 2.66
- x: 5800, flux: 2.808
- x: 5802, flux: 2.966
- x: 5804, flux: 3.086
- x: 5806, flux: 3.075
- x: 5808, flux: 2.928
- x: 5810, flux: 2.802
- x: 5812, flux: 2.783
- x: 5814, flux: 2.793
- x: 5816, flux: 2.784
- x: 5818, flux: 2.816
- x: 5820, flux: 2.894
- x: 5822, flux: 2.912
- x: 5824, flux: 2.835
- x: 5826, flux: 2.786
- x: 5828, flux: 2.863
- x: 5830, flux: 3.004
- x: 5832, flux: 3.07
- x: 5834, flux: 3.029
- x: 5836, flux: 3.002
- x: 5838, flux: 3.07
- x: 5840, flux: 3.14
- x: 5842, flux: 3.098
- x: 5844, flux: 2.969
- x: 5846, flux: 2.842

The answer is 0.8 angstrom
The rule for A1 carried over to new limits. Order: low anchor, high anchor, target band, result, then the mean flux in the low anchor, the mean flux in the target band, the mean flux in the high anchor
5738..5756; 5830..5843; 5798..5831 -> 2.2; 3.13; 2.88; 3.06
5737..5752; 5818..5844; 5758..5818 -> 4.4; 3.16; 2.84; 2.97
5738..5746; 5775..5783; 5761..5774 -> 1.3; 3.26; 2.72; 2.92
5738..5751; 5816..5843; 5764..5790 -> 2.5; 3.18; 2.79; 2.96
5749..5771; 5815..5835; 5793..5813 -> 0.4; 2.9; 2.84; 2.9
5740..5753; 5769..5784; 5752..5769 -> 0.5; 3.14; 2.92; 2.85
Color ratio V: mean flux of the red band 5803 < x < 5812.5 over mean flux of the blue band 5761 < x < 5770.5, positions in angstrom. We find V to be 1.1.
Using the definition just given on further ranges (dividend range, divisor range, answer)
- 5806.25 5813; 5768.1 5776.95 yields 1.04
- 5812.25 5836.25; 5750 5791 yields 1.00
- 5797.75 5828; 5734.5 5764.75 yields 0.93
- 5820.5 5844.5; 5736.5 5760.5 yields 0.95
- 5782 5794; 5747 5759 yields 0.93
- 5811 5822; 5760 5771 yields 1.03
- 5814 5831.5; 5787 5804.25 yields 1.02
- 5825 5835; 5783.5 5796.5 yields 1.06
